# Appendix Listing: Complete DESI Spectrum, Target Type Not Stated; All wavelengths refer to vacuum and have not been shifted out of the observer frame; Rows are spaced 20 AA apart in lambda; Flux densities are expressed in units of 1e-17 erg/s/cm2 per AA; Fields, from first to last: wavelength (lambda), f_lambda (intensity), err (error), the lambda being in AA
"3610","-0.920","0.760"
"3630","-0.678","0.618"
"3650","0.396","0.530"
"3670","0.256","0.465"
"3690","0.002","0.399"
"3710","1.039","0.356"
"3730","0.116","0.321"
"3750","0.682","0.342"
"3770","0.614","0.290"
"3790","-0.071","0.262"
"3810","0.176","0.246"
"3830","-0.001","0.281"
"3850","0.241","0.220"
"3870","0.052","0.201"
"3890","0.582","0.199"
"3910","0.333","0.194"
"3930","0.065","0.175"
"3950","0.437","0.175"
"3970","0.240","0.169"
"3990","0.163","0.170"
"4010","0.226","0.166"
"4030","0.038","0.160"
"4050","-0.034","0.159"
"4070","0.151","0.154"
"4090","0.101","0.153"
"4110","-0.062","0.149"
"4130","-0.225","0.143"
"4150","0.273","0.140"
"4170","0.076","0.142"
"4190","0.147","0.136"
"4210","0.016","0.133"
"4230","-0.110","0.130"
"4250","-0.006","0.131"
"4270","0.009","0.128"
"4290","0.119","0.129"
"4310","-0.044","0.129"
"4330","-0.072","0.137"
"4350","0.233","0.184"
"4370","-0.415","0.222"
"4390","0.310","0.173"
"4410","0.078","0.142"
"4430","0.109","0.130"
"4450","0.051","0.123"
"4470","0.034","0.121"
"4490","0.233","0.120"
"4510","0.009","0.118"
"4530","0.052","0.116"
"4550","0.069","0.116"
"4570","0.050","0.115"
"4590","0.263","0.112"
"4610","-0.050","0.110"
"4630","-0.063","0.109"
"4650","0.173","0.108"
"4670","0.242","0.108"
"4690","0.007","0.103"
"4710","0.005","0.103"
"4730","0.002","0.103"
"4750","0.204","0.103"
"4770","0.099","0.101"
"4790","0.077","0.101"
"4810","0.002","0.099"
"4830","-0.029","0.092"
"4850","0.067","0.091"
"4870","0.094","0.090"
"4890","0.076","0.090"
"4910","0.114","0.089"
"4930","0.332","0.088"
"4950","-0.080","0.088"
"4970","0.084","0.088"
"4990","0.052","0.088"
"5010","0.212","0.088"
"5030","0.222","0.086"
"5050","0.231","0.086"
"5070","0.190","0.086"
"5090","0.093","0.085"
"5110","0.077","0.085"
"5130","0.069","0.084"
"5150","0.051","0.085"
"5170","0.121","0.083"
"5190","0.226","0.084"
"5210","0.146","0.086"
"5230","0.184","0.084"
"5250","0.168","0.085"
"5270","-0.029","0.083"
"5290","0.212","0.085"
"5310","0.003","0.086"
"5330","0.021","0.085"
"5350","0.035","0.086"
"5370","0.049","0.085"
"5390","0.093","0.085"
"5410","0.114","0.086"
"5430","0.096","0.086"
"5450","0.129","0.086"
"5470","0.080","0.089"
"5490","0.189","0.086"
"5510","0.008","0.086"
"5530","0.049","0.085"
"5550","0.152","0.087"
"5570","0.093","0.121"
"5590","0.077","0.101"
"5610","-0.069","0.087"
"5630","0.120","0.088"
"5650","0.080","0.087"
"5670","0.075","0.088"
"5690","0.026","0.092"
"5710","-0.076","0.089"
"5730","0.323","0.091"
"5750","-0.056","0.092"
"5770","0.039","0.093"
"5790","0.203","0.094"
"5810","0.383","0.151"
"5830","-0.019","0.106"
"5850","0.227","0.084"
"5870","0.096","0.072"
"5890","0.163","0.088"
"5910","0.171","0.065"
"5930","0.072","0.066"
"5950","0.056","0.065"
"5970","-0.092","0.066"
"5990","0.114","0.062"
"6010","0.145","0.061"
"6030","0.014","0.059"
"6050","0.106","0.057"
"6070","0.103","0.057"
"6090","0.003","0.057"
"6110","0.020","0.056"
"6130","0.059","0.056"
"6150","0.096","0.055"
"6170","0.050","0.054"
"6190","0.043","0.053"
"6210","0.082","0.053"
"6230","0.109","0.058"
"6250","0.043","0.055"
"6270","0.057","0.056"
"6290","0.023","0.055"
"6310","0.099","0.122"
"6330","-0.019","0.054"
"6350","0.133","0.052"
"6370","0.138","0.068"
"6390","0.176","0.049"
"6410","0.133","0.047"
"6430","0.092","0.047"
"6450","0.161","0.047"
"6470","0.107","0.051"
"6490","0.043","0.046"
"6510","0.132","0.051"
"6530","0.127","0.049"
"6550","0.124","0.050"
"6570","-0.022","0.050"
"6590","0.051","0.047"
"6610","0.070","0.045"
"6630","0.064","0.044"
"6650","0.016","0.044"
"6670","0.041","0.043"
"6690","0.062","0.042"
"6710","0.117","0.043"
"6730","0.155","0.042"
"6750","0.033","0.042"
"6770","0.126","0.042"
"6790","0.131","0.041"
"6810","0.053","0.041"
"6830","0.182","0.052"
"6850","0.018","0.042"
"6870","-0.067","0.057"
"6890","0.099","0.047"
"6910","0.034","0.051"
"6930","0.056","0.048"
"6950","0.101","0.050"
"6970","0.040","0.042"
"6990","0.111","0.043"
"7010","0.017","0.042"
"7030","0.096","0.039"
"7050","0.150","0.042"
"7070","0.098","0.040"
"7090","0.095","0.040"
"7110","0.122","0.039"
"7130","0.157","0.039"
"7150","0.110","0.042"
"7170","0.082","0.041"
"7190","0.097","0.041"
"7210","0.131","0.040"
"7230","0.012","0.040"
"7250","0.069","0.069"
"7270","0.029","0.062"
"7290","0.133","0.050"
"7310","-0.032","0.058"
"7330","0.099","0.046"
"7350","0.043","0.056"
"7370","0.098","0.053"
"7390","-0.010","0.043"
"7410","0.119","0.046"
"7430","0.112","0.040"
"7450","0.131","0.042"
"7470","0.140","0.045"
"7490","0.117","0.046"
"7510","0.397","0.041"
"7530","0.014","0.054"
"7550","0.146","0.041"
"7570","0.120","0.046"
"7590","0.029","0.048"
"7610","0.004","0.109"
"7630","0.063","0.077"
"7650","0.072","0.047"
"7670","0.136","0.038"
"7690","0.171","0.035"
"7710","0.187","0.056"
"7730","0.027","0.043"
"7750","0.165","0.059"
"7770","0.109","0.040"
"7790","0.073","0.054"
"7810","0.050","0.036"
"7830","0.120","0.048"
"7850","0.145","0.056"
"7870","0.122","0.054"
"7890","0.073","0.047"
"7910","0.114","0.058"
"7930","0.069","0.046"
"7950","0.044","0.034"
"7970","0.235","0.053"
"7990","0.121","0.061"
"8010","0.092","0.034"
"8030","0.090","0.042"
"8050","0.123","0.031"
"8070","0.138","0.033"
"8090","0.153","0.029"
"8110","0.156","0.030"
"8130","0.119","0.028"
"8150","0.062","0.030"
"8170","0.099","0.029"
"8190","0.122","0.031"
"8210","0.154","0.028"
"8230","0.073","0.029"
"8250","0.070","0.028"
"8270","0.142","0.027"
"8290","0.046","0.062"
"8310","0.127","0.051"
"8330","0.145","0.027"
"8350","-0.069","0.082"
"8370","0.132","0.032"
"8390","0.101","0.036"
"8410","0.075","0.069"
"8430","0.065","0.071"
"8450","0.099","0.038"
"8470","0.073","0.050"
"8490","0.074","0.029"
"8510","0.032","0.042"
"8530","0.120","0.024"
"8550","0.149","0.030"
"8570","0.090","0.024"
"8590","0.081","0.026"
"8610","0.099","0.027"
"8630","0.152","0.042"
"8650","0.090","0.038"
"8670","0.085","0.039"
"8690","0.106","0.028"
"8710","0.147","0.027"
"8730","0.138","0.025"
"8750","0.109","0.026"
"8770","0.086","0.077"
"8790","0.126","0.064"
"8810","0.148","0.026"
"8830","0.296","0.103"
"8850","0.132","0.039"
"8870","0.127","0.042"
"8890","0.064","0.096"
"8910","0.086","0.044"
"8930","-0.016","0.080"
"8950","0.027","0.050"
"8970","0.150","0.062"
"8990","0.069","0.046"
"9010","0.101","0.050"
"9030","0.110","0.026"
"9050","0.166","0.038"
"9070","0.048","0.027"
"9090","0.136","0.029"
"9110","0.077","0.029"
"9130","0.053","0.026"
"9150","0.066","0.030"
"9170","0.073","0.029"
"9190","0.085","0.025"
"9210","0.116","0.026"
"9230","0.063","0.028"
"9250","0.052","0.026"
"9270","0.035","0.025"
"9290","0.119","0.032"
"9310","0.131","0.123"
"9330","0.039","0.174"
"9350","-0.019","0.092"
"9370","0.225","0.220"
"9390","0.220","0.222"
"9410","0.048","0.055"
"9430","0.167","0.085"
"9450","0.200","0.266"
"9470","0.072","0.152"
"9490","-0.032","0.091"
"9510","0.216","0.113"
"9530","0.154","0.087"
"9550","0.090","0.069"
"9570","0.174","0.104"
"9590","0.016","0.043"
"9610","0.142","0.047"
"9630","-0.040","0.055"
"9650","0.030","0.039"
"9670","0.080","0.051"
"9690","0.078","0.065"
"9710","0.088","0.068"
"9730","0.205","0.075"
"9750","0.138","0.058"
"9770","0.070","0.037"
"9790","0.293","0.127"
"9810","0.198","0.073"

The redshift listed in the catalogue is 1.014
